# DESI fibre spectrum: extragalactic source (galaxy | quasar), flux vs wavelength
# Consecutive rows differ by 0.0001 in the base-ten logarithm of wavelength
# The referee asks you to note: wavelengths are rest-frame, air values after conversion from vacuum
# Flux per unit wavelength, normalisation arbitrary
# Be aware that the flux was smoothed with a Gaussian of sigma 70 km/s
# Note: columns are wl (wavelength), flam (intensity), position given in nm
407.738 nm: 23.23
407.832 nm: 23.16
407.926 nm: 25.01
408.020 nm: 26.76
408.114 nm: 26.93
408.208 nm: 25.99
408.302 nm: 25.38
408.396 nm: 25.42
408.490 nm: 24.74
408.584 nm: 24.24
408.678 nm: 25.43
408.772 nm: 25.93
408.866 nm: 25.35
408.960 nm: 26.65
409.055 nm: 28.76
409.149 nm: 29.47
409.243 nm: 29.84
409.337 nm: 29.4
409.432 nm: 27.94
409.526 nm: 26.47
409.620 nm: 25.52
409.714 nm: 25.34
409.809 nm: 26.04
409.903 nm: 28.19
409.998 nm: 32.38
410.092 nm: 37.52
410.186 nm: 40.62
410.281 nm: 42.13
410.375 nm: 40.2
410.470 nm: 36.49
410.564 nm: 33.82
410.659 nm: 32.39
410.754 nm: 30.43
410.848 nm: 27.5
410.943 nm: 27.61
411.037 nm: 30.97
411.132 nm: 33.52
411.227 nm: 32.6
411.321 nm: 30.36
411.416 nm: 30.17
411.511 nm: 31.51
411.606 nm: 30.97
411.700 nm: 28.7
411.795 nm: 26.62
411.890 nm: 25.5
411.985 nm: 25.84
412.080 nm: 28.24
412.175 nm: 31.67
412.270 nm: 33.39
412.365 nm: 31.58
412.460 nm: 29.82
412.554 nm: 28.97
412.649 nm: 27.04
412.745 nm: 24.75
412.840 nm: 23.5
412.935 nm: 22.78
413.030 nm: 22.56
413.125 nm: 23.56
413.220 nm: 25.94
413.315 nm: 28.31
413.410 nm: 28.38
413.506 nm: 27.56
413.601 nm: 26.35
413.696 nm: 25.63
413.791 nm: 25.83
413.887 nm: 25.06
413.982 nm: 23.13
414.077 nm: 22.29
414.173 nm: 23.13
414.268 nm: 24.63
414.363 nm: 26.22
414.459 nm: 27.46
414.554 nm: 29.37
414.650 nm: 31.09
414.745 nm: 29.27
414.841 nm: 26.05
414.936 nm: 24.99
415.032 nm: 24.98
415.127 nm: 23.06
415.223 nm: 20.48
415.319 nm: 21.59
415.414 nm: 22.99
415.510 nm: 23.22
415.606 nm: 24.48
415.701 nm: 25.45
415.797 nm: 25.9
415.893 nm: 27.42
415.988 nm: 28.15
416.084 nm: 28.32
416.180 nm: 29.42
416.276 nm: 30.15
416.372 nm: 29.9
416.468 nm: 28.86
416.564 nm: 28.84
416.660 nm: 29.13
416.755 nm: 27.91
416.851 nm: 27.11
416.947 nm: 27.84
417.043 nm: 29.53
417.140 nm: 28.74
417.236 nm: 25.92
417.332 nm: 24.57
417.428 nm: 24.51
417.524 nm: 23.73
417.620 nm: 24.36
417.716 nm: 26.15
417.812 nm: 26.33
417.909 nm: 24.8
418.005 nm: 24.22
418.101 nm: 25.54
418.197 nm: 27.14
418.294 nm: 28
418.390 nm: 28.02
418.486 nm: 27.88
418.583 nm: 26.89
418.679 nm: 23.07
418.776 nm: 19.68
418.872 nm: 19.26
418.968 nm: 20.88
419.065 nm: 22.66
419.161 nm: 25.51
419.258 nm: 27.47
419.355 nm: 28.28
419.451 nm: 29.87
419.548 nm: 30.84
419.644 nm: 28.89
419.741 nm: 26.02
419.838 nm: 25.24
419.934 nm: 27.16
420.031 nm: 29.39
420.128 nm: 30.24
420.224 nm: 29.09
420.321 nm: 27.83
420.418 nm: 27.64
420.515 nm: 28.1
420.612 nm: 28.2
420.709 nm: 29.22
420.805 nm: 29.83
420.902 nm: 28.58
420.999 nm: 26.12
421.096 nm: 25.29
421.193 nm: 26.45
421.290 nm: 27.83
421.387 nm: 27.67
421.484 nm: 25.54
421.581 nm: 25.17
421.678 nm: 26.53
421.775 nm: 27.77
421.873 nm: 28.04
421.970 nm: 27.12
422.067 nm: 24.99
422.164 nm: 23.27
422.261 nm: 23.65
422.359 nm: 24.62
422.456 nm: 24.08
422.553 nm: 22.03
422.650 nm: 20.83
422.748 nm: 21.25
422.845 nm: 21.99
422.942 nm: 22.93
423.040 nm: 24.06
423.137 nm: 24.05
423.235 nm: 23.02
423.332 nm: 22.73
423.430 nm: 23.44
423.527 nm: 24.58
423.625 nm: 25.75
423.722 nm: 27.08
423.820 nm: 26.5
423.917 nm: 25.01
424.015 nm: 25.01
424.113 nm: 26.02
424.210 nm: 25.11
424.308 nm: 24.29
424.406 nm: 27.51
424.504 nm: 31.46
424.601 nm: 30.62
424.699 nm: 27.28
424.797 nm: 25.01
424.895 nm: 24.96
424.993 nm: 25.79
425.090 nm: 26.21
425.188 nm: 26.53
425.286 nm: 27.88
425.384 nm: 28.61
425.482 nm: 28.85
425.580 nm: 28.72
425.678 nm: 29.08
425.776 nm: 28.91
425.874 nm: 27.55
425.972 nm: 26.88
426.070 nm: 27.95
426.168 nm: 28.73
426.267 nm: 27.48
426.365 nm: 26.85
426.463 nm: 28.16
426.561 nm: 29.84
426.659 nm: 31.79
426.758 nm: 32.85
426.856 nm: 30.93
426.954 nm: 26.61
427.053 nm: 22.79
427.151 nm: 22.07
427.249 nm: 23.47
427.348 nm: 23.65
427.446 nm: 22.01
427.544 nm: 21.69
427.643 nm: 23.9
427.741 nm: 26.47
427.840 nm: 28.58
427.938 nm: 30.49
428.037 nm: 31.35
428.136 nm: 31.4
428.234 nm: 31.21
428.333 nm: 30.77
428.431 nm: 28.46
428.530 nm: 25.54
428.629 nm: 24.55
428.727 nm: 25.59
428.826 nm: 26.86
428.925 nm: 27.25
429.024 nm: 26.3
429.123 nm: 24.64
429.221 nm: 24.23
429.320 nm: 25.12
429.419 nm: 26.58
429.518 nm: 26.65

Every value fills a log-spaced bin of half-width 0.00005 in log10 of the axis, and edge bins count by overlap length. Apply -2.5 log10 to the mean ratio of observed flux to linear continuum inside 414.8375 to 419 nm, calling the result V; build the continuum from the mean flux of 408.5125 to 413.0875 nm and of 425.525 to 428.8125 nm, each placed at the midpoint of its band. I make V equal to 0.12 mag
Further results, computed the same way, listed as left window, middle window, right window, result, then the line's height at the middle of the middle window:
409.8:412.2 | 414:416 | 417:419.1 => 0.11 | 27.9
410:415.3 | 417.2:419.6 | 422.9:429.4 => 0.10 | 27.8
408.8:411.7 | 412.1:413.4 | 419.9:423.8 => 0.10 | 29.8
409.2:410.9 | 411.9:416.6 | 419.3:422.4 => 0.14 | 30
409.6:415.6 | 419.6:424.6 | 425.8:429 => 0.07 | 27.6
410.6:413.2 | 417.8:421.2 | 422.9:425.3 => 0.00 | 26.8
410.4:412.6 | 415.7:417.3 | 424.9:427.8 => 0.04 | 29.3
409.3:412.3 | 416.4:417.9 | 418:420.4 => 0.03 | 27.5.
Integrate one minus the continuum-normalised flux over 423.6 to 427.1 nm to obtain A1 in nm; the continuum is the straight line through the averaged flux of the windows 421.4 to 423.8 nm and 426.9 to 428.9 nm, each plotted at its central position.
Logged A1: -0.286 nm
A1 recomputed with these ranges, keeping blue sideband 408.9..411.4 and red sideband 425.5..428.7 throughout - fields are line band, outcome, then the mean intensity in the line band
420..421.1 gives 0.021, 28.4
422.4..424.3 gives 0.292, 24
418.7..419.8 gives 0.146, 25.3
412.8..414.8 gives 0.301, 25.8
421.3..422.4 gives 0.105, 25.9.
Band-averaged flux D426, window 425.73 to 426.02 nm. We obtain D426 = 27.8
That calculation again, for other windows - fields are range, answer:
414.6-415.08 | 27.3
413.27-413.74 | 27.2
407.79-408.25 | 25.6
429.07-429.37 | 24.7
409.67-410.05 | 28.1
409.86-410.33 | 36.3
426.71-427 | 30.2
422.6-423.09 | 22.2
